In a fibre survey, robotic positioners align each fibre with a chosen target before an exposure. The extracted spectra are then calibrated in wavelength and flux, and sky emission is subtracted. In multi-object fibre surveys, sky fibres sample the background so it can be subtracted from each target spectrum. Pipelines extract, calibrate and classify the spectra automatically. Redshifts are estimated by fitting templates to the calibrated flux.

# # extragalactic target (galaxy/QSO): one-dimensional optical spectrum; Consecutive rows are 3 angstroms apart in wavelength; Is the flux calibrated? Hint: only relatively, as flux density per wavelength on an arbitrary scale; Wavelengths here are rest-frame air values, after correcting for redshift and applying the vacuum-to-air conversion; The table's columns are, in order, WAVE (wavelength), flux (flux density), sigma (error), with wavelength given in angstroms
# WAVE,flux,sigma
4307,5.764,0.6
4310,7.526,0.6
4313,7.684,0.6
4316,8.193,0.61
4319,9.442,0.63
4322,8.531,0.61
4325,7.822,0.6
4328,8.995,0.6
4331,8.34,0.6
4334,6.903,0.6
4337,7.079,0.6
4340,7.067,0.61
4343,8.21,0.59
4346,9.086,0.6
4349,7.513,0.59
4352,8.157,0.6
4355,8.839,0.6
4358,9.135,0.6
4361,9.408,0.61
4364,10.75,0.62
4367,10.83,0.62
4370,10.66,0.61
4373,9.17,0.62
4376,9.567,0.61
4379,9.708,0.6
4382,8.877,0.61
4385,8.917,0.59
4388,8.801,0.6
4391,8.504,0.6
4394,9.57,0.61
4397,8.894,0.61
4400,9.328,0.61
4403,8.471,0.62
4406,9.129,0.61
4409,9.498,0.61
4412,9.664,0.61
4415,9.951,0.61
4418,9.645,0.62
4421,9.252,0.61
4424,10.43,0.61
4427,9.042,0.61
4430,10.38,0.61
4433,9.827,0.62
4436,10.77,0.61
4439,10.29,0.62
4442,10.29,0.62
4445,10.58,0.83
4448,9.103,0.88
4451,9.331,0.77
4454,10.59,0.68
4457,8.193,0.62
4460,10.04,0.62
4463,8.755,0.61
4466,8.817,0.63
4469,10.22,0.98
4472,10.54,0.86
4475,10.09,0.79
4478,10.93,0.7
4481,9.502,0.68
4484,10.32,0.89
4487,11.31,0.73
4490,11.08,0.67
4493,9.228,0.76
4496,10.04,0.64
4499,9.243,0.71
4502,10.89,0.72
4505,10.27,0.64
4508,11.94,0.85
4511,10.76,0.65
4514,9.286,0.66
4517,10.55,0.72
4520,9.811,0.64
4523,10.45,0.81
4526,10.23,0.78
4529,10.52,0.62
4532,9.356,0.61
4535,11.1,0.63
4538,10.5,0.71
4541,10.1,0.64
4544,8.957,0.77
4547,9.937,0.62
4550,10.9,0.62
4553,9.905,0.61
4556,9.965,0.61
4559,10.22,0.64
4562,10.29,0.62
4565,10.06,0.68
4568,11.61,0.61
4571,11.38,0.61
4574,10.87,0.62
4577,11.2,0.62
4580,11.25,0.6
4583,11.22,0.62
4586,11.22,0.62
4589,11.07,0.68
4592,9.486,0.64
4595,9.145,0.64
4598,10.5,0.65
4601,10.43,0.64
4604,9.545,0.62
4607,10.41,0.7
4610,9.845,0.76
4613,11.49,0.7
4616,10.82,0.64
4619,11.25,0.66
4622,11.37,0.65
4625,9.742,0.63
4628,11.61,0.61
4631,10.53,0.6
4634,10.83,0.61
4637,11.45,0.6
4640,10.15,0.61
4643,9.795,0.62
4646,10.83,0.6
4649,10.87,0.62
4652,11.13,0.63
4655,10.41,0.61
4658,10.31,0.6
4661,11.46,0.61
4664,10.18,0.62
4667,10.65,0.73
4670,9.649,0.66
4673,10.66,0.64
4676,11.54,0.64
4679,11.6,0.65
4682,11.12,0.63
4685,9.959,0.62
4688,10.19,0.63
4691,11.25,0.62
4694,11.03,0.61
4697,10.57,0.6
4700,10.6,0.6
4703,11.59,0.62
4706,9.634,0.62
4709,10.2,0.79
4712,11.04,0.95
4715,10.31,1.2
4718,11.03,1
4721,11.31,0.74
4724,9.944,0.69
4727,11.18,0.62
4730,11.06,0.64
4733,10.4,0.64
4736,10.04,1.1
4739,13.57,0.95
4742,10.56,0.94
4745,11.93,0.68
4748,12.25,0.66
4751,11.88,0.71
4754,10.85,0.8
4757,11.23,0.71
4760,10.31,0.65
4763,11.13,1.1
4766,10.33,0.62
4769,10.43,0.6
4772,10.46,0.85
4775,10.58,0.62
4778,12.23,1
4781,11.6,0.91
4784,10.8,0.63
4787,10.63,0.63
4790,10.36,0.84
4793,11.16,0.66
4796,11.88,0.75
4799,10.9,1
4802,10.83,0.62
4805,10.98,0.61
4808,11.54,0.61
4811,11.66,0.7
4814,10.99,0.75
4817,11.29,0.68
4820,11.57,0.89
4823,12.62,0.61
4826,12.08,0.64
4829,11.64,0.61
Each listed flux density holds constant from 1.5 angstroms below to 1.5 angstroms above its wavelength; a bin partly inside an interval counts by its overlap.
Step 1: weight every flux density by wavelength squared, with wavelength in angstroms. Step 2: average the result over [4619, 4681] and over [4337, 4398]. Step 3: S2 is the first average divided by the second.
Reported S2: 1.35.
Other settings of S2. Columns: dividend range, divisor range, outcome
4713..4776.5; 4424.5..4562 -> 1.21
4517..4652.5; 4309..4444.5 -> 1.27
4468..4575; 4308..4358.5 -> 1.39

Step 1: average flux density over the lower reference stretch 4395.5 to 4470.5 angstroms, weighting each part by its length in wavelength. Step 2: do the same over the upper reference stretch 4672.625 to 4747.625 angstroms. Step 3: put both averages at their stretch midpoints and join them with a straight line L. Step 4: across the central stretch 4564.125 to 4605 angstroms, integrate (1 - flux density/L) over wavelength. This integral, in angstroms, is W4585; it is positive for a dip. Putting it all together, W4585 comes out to -1.3 angstroms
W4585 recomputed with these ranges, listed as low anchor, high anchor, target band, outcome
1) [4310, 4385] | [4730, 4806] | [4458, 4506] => -2.90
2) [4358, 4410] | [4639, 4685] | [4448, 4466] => 0.79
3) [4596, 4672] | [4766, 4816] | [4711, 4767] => -0.93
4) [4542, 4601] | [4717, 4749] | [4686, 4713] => 0.94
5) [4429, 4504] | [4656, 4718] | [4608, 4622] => -0.57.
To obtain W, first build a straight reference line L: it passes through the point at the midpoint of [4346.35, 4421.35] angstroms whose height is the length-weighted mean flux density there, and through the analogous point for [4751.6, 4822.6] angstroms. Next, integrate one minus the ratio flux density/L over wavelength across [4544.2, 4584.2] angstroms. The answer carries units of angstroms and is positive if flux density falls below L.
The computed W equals -2.11 angstroms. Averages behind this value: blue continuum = 9.29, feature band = 10.6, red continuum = 11.1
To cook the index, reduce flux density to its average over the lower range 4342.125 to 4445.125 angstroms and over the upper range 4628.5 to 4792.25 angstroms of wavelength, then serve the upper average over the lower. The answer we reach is 1.15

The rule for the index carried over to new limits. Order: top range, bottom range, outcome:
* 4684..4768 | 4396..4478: 1.12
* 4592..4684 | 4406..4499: 1.07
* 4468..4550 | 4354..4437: 1.08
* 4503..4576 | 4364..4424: 1.10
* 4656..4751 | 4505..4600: 1.04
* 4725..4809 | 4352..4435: 1.17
